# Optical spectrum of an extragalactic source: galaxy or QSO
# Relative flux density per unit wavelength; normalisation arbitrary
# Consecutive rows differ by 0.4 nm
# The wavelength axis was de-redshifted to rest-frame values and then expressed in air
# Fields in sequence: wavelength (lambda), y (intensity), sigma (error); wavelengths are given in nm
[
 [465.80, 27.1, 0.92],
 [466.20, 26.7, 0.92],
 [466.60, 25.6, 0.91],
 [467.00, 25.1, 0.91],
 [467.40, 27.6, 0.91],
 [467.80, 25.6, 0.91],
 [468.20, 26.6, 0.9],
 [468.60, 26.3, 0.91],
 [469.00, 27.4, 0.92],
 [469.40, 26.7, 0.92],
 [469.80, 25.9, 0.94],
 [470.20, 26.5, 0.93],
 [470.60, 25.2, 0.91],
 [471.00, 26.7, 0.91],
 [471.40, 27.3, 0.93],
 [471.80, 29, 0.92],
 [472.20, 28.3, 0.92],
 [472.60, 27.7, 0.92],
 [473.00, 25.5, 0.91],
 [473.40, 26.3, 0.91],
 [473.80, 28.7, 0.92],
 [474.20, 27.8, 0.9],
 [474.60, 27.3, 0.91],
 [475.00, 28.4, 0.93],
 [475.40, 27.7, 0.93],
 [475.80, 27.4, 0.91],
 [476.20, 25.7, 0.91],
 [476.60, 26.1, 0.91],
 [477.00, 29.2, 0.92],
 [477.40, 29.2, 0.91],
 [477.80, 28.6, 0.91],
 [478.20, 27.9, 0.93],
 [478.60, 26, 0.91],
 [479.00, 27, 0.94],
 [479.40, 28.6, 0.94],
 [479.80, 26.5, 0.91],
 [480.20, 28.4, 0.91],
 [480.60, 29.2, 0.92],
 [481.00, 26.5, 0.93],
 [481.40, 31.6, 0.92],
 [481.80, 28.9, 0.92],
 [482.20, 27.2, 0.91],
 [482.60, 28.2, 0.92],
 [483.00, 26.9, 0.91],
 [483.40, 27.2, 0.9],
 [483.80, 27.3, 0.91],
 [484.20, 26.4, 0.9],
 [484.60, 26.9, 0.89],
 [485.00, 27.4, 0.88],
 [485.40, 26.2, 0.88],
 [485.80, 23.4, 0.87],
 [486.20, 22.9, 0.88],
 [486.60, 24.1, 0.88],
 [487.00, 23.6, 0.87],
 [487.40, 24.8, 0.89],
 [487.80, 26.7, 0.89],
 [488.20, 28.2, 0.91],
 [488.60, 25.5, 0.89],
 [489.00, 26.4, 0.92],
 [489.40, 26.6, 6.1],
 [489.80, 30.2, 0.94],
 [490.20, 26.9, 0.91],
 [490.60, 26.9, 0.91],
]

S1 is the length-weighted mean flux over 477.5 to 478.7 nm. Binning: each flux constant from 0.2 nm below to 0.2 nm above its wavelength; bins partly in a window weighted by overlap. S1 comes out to 27.8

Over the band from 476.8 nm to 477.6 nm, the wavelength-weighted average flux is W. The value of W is 29.2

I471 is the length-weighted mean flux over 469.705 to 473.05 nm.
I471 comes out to 27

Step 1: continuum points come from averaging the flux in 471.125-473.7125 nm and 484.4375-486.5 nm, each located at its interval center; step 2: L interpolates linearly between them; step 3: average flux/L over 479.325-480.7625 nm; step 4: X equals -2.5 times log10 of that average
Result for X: -0.08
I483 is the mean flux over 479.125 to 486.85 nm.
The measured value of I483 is 27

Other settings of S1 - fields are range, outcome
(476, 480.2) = 27.5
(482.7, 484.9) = 27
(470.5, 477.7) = 27.5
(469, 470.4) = 26.5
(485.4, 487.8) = 24.2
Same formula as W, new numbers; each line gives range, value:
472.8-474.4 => 27.1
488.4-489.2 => 26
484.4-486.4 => 25.4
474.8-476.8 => 27.1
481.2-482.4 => 29.2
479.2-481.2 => 27.8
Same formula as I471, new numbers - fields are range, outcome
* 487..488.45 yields 26.1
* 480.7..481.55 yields 28.9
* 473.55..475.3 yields 28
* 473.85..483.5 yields 27.8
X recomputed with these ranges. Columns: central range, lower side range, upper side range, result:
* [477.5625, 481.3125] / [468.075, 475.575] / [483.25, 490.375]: -0.046 mag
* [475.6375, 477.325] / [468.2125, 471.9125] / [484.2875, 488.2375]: -0.044 mag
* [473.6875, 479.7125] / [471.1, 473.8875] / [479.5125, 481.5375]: 0.010 mag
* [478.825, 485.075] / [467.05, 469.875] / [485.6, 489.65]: -0.086 mag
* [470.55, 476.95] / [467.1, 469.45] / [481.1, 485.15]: -0.009 mag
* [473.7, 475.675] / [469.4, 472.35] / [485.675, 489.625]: -0.054 mag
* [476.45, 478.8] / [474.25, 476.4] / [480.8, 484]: -0.013 mag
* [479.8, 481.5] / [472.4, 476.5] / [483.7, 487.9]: -0.091 mag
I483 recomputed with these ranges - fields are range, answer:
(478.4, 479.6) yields 27.2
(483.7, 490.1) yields 26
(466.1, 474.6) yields 26.8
